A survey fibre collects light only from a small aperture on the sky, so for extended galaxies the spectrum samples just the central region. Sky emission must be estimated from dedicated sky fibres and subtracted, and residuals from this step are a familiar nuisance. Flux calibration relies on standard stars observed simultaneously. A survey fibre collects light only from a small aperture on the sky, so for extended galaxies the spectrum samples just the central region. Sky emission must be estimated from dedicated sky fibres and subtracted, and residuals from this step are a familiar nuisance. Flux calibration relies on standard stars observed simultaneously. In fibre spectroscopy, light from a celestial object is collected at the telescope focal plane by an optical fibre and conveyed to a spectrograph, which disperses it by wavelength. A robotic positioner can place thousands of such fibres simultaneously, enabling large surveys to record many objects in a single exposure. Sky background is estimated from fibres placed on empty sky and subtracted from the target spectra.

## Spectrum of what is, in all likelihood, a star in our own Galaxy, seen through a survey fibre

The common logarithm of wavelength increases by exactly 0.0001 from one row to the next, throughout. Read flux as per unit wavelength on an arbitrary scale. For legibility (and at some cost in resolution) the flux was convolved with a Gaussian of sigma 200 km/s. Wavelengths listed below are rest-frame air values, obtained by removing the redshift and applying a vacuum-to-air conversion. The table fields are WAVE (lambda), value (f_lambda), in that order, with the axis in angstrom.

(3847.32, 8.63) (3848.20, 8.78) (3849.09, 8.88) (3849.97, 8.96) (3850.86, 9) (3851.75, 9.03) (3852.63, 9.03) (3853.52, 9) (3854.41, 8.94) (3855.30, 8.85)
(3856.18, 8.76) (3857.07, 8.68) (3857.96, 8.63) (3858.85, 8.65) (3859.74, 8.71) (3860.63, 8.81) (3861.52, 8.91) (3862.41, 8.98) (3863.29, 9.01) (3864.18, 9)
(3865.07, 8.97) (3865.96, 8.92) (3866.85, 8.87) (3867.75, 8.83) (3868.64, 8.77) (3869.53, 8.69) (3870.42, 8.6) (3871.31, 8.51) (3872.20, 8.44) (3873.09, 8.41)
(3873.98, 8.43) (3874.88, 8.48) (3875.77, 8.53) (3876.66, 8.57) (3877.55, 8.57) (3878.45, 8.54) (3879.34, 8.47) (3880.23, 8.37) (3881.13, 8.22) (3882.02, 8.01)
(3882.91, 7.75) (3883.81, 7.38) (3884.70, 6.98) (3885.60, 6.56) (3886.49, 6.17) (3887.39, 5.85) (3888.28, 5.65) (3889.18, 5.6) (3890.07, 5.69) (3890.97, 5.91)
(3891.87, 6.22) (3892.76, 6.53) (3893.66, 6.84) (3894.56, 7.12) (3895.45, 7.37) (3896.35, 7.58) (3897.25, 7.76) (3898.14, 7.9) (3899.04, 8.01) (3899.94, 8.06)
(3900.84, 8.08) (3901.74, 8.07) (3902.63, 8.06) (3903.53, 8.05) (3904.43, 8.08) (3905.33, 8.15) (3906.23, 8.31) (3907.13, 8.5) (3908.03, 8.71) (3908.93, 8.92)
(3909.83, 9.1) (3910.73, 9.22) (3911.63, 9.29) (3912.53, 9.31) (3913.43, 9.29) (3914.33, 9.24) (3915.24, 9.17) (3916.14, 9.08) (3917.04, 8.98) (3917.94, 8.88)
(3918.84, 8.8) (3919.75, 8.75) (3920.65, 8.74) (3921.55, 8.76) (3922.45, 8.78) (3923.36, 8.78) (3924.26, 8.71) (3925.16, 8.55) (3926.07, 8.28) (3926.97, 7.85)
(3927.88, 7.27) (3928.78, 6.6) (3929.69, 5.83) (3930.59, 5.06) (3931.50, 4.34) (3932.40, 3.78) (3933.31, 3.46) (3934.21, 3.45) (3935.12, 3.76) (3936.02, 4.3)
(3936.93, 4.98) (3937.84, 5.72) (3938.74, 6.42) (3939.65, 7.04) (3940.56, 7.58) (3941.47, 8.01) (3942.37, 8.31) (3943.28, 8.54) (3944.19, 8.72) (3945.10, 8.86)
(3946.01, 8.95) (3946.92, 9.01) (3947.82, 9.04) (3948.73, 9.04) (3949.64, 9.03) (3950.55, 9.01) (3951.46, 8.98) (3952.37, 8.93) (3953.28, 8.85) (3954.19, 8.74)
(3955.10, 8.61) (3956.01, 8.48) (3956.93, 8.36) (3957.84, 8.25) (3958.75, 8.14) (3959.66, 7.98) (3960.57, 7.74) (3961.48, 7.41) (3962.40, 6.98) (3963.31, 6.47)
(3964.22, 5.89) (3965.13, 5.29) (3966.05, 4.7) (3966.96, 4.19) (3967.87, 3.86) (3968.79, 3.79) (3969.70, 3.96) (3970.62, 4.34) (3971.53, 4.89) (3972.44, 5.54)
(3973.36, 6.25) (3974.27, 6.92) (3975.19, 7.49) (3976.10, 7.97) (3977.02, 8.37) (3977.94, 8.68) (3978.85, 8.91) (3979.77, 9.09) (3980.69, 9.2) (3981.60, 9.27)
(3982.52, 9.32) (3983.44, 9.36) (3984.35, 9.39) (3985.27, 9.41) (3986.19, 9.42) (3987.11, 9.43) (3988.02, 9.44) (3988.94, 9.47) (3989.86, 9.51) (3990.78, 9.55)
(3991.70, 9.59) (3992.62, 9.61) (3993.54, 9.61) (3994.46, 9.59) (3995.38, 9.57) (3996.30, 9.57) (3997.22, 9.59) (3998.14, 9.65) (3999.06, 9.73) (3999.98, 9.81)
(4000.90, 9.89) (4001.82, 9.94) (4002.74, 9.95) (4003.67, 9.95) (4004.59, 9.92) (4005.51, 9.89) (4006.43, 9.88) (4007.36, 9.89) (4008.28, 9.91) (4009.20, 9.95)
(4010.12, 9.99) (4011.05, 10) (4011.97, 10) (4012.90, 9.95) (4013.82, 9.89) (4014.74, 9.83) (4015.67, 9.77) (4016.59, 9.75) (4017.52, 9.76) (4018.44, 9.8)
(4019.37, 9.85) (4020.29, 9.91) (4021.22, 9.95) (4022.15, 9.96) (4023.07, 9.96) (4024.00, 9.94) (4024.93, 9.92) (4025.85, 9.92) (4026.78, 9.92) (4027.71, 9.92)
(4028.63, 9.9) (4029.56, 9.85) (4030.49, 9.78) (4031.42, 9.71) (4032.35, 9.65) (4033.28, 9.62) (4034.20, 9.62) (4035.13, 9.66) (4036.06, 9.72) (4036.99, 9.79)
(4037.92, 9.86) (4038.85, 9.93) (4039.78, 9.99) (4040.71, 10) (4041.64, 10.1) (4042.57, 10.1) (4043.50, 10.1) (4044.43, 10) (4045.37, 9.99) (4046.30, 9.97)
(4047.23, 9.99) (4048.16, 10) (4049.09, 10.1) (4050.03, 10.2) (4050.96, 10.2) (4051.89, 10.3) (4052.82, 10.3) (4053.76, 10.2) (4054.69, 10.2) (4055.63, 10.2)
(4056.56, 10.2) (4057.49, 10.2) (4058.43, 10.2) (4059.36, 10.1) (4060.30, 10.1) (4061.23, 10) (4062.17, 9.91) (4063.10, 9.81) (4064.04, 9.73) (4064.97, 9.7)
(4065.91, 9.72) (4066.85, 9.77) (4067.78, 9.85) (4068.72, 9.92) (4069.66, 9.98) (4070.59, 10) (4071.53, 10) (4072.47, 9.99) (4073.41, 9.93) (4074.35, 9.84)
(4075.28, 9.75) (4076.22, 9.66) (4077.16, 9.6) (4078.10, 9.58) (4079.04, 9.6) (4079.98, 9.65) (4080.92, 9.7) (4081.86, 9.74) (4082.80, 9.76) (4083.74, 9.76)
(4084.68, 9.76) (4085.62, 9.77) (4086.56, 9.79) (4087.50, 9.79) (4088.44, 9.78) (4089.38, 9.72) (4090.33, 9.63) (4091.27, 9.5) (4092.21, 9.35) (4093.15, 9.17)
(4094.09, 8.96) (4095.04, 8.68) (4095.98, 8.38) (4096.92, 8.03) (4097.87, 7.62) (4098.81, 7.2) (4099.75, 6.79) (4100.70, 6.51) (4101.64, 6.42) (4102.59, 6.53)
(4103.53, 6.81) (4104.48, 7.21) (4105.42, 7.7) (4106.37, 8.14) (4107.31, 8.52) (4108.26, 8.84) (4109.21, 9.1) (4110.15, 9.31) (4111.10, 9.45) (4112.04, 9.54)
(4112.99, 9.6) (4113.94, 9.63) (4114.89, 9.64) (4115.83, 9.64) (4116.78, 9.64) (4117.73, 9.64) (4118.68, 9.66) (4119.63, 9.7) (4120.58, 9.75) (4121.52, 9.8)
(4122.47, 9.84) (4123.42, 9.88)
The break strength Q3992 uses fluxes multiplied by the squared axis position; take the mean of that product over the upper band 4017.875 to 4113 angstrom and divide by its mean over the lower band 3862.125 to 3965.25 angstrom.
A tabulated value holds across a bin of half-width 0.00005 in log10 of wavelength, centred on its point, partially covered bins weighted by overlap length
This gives 1.3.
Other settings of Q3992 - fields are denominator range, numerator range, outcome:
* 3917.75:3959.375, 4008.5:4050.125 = 1.37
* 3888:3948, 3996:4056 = 1.39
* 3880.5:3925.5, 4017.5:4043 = 1.32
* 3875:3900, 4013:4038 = 1.44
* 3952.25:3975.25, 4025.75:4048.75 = 1.56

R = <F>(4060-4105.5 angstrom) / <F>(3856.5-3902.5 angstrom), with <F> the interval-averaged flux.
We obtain 1.2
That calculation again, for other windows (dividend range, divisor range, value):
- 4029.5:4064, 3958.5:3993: 1.32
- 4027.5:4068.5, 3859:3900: 1.27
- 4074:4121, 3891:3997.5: 1.15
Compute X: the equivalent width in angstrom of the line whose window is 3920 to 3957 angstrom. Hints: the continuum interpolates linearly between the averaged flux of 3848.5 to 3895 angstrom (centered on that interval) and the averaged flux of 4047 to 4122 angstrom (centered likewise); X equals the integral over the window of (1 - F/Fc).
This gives 4.6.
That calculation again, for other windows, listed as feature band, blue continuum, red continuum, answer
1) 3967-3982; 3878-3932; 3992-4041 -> 3.94 angstrom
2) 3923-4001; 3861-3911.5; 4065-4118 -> 6.60 angstrom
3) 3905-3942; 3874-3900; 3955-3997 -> 0.09 angstrom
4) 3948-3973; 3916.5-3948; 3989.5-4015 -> 3.73 angstrom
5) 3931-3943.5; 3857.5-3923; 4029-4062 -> 4.44 angstrom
